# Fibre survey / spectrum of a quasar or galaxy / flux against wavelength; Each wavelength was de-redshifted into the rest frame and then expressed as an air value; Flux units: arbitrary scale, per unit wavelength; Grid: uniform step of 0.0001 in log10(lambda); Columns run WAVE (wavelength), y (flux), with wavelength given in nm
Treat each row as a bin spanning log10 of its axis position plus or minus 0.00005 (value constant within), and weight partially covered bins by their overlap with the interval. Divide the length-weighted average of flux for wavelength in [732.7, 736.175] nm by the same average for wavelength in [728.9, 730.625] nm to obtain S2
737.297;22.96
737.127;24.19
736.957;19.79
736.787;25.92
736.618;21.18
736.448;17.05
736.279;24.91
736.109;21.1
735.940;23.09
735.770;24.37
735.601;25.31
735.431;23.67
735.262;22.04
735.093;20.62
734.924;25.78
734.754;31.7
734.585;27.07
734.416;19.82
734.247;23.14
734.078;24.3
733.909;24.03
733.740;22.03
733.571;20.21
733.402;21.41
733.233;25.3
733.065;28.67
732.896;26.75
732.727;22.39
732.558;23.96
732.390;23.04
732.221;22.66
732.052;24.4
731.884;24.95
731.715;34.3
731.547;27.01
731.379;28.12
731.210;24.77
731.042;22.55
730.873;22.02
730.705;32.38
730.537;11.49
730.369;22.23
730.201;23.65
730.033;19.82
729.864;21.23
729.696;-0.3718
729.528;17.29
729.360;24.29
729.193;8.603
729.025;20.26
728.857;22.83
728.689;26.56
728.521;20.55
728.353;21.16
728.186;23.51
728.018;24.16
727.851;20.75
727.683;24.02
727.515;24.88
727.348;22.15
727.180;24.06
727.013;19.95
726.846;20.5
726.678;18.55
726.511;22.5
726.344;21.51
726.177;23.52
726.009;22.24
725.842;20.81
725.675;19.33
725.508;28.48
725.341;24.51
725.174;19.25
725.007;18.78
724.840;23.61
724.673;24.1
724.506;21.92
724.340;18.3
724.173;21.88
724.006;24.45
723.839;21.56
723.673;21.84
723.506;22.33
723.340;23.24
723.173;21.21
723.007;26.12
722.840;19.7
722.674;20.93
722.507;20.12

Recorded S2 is 1.4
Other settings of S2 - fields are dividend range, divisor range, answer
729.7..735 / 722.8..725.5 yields 1.07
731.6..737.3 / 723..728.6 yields 1.08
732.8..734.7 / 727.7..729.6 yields 1.14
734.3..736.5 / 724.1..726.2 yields 1.08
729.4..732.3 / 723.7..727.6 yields 1.01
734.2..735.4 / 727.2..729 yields 1.06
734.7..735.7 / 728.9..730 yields 1.57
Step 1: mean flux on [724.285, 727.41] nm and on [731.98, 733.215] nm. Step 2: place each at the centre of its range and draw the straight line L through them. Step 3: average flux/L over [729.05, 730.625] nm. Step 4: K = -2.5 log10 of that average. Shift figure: 0.37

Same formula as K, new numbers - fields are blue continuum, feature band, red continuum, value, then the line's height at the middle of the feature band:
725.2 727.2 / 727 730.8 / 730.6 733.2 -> 0.15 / 23.8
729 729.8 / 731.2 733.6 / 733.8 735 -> -0.24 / 20.5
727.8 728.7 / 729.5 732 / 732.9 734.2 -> 0.05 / 23.2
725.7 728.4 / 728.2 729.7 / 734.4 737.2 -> 0.17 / 22.4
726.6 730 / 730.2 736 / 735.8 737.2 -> -0.14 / 21.4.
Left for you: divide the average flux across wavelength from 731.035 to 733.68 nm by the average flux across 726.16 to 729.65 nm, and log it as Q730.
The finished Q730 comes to 1.2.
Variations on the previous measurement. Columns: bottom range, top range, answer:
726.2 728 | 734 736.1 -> 1.10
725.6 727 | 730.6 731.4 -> 1.21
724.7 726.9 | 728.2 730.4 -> 0.87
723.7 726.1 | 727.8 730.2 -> 0.88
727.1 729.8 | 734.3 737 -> 1.15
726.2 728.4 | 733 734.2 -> 1.06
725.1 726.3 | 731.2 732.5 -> 1.16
